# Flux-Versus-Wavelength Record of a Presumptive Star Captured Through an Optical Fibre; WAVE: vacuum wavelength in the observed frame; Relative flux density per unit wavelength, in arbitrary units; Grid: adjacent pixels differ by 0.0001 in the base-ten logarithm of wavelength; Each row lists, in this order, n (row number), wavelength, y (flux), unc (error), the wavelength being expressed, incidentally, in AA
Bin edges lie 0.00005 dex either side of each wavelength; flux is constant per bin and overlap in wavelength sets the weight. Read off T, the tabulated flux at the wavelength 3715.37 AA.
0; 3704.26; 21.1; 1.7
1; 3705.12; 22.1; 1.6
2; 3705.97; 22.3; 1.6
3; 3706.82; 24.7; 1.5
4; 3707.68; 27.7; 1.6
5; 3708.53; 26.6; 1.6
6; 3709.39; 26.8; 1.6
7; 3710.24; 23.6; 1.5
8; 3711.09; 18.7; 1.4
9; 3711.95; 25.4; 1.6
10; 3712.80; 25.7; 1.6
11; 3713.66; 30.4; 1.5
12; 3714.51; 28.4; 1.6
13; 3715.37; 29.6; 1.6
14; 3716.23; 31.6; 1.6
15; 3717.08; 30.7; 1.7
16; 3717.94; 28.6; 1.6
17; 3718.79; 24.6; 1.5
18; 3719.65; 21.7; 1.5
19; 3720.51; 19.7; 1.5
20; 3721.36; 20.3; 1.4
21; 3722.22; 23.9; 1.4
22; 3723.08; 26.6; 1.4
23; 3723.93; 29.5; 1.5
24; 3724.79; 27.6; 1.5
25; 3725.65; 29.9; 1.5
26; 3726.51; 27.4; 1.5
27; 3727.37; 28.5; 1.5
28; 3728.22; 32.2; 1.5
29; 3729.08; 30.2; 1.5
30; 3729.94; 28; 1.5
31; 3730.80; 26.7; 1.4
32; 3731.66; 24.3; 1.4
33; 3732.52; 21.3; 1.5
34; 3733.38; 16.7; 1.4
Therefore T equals 29.6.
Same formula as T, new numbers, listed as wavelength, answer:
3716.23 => 31.6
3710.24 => 23.6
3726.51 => 27.4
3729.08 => 30.2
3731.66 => 24.3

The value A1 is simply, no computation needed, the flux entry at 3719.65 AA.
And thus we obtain 21.7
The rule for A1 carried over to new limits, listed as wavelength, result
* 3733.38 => 16.7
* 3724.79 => 27.6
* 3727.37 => 28.5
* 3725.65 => 29.9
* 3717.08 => 30.7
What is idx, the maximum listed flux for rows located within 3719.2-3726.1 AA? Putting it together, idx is 29.9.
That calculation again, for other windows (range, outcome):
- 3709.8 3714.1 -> 30.4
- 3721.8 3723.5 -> 26.6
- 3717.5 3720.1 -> 28.6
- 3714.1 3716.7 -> 31.6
